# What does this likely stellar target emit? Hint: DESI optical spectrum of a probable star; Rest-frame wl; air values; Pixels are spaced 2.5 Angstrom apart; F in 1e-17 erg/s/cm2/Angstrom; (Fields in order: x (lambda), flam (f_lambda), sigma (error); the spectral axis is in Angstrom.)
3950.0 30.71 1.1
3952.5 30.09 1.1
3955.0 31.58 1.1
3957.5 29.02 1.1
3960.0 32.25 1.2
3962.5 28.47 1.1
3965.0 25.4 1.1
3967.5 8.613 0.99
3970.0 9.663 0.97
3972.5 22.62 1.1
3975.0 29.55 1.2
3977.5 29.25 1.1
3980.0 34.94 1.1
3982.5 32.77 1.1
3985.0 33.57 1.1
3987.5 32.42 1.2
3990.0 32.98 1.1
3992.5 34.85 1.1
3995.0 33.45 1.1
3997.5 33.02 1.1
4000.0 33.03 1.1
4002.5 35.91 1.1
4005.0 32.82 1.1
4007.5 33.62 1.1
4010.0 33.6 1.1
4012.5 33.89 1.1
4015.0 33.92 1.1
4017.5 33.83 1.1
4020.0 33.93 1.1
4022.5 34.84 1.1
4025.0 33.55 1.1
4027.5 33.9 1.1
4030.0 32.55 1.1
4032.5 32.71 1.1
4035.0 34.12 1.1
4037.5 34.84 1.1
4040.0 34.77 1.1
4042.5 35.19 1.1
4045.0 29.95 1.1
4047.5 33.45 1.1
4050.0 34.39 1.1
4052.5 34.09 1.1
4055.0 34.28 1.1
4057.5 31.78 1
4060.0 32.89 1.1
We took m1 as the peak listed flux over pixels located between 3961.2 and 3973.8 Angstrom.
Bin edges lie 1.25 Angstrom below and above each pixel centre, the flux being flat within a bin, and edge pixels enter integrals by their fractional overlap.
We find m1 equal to 28.47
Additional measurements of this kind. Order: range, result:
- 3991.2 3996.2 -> 34.85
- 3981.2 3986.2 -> 33.57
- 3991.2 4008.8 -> 35.91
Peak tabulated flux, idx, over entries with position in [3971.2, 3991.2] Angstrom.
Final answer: 34.94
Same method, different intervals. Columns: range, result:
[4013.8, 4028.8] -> 34.84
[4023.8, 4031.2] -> 33.9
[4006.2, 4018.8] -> 33.92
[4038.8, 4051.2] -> 35.19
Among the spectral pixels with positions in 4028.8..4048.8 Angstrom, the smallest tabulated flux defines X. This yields 29.95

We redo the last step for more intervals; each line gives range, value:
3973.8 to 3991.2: 29.25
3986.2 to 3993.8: 32.42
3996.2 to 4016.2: 32.82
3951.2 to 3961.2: 29.02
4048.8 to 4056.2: 34.09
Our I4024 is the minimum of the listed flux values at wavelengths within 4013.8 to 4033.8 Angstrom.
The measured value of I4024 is 32.55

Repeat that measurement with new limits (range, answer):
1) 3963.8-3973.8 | 8.613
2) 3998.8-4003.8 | 33.03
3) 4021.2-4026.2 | 33.55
